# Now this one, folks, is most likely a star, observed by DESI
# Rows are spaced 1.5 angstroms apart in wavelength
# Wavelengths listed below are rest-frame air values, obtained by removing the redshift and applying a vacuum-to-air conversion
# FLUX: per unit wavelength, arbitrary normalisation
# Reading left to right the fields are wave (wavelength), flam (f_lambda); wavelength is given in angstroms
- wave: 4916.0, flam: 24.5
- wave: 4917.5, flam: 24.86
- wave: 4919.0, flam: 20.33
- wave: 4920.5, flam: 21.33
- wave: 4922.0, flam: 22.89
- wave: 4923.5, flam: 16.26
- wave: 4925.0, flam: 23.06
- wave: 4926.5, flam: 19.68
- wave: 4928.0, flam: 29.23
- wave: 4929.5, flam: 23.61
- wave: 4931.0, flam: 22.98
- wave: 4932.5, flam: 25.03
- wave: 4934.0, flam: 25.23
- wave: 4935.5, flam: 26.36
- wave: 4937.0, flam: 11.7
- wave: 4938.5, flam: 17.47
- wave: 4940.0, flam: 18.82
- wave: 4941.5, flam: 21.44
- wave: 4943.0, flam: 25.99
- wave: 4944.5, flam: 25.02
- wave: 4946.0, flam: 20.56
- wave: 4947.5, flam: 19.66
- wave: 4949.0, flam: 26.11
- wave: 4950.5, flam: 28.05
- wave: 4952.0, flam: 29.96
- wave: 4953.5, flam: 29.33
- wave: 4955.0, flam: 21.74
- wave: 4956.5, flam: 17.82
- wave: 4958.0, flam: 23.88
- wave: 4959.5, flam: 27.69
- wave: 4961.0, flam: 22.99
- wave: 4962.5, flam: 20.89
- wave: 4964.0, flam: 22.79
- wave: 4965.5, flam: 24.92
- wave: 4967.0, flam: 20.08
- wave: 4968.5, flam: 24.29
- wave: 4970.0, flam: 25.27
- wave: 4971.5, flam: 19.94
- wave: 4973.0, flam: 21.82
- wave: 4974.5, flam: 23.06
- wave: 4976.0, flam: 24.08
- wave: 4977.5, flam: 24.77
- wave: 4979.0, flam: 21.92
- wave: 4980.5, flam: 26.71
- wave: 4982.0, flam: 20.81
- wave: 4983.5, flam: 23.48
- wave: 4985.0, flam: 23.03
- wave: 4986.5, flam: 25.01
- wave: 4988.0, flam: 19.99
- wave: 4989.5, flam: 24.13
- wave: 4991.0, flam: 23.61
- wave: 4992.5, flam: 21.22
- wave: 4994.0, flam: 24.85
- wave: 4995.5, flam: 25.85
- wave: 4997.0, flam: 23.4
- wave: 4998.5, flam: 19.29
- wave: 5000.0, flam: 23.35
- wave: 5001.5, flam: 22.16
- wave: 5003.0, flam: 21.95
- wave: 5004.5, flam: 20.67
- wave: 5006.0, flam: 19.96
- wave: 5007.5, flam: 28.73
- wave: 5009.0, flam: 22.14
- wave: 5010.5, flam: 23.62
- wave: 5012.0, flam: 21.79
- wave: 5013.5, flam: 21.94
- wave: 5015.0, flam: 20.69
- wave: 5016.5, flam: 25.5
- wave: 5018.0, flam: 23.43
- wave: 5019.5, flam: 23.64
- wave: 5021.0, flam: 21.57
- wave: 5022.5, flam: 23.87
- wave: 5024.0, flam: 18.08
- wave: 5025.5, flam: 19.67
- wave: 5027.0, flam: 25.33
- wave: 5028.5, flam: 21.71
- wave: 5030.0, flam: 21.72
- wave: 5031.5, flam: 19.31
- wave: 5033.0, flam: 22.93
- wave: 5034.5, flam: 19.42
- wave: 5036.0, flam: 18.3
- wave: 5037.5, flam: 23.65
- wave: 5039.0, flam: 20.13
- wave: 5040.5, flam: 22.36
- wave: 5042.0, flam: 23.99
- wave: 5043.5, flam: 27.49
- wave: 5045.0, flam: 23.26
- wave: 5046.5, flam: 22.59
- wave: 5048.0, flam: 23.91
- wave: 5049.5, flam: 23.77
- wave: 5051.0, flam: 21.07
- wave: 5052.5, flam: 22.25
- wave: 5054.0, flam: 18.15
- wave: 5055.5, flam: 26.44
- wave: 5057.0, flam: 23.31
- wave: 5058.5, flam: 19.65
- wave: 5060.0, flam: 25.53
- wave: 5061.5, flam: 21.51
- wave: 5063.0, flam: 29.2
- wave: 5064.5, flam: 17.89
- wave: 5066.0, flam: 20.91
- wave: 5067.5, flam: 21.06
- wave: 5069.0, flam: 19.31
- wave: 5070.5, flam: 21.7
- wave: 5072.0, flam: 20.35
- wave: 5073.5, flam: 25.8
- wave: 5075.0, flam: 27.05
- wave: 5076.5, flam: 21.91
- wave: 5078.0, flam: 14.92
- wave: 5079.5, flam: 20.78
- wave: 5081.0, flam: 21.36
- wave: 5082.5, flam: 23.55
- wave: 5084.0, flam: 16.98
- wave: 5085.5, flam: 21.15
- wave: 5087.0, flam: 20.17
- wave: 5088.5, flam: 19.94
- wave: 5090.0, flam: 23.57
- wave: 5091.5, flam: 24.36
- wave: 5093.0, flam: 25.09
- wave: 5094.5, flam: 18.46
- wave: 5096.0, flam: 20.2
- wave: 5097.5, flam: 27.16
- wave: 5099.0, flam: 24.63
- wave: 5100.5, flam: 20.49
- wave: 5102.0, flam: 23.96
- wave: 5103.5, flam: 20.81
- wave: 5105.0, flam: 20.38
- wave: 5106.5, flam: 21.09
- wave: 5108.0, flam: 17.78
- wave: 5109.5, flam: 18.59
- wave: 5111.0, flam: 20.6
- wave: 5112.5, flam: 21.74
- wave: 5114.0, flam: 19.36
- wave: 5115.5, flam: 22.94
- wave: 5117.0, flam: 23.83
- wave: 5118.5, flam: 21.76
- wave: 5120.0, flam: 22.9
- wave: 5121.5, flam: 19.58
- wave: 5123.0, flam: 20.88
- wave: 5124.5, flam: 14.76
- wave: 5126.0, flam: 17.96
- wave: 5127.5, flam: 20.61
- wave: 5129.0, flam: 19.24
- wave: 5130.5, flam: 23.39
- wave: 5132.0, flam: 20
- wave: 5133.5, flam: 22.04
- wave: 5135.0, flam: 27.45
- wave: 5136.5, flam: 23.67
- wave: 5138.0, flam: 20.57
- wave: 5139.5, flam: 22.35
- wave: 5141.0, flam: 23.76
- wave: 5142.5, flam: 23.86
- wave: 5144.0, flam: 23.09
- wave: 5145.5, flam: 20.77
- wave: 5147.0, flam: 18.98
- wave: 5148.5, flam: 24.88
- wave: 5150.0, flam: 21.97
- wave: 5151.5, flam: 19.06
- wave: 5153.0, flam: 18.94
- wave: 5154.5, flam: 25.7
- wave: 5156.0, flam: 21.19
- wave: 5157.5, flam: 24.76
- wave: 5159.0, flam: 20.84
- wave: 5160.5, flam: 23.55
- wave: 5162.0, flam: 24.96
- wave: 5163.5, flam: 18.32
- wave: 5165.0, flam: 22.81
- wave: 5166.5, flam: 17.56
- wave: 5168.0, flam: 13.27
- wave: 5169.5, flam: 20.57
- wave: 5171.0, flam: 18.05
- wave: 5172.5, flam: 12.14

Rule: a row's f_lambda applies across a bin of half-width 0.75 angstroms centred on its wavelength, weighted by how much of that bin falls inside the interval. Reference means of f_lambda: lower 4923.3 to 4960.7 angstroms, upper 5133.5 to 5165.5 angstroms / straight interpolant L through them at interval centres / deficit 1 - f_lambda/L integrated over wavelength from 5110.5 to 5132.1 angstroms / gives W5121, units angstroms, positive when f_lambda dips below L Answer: 1.8 angstroms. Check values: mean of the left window 23.2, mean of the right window 22.4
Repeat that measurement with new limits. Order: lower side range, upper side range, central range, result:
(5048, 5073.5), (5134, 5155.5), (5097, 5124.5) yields 1.24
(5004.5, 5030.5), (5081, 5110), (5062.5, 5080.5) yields 0.16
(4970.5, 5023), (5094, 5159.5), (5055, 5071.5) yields -0.08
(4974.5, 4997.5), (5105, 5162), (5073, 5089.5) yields 0.75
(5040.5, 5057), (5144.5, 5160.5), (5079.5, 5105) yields 0.83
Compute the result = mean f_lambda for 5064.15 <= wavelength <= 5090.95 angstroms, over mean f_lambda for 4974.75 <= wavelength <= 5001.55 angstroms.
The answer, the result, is 0.9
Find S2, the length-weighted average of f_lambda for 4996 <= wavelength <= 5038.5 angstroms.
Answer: 22.1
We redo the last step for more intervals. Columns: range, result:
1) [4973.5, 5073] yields 22.5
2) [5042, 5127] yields 21.7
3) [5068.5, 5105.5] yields 21.8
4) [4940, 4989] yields 23.5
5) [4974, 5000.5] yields 23.3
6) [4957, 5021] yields 23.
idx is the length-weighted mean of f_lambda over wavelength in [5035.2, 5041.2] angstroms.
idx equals 21.1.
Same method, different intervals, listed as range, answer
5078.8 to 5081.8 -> 21.1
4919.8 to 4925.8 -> 20.9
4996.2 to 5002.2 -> 22.1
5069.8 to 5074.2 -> 22.6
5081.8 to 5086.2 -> 20.5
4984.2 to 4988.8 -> 22.7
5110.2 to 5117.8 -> 21.7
